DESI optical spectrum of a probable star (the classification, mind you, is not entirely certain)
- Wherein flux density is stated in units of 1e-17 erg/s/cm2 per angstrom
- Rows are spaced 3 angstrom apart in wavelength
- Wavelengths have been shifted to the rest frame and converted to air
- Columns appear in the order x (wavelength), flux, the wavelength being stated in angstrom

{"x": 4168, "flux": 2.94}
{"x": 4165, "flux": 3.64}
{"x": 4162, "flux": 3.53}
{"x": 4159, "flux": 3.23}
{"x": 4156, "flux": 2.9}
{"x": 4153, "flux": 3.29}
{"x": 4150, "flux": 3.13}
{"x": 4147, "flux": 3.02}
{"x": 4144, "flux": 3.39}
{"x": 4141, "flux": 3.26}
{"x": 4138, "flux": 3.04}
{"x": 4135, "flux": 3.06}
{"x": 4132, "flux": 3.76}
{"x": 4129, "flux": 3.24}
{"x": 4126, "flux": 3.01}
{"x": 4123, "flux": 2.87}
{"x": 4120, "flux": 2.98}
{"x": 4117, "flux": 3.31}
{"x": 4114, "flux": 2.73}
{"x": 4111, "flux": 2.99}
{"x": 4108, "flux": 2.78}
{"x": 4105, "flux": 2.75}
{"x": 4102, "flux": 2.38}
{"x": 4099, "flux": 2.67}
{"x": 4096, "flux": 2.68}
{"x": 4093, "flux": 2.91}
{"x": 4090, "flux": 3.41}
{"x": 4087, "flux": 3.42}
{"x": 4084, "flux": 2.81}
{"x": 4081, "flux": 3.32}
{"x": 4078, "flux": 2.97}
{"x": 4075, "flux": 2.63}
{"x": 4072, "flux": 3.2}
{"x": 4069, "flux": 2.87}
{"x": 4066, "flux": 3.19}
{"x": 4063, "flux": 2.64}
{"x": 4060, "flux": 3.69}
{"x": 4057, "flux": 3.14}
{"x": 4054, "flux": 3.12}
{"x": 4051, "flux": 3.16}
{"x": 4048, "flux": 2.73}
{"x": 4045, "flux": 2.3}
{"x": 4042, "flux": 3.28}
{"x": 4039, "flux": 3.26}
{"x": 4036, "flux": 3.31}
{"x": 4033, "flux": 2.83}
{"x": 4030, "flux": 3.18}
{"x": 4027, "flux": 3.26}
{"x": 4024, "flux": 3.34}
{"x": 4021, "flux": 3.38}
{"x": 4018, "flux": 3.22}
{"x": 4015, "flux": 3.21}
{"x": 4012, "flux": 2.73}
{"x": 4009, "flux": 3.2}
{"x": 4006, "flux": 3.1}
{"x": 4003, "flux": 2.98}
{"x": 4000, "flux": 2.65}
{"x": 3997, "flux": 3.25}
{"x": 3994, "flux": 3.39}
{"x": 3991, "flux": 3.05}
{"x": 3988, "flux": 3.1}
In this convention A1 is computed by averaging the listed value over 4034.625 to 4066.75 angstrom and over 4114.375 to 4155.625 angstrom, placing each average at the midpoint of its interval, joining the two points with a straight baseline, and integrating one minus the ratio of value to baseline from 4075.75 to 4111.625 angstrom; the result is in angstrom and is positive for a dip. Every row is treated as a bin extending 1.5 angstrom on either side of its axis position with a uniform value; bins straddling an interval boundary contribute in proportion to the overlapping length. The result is 2.3 angstrom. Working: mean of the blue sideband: 3.07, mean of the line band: 2.92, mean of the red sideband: 3.16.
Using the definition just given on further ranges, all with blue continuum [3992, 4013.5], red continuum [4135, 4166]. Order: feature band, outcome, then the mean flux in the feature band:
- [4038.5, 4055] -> 0.77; 2.95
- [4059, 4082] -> 0.61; 3.04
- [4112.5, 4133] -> 0.52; 3.11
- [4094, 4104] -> 1.77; 2.6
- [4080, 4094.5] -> -0.09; 3.17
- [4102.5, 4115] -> 1.55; 2.78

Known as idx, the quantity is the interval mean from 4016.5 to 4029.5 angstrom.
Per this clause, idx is 3.29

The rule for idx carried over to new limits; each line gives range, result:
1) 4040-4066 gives 3.02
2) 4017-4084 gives 3.08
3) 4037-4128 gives 2.98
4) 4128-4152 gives 3.24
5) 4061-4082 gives 2.98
